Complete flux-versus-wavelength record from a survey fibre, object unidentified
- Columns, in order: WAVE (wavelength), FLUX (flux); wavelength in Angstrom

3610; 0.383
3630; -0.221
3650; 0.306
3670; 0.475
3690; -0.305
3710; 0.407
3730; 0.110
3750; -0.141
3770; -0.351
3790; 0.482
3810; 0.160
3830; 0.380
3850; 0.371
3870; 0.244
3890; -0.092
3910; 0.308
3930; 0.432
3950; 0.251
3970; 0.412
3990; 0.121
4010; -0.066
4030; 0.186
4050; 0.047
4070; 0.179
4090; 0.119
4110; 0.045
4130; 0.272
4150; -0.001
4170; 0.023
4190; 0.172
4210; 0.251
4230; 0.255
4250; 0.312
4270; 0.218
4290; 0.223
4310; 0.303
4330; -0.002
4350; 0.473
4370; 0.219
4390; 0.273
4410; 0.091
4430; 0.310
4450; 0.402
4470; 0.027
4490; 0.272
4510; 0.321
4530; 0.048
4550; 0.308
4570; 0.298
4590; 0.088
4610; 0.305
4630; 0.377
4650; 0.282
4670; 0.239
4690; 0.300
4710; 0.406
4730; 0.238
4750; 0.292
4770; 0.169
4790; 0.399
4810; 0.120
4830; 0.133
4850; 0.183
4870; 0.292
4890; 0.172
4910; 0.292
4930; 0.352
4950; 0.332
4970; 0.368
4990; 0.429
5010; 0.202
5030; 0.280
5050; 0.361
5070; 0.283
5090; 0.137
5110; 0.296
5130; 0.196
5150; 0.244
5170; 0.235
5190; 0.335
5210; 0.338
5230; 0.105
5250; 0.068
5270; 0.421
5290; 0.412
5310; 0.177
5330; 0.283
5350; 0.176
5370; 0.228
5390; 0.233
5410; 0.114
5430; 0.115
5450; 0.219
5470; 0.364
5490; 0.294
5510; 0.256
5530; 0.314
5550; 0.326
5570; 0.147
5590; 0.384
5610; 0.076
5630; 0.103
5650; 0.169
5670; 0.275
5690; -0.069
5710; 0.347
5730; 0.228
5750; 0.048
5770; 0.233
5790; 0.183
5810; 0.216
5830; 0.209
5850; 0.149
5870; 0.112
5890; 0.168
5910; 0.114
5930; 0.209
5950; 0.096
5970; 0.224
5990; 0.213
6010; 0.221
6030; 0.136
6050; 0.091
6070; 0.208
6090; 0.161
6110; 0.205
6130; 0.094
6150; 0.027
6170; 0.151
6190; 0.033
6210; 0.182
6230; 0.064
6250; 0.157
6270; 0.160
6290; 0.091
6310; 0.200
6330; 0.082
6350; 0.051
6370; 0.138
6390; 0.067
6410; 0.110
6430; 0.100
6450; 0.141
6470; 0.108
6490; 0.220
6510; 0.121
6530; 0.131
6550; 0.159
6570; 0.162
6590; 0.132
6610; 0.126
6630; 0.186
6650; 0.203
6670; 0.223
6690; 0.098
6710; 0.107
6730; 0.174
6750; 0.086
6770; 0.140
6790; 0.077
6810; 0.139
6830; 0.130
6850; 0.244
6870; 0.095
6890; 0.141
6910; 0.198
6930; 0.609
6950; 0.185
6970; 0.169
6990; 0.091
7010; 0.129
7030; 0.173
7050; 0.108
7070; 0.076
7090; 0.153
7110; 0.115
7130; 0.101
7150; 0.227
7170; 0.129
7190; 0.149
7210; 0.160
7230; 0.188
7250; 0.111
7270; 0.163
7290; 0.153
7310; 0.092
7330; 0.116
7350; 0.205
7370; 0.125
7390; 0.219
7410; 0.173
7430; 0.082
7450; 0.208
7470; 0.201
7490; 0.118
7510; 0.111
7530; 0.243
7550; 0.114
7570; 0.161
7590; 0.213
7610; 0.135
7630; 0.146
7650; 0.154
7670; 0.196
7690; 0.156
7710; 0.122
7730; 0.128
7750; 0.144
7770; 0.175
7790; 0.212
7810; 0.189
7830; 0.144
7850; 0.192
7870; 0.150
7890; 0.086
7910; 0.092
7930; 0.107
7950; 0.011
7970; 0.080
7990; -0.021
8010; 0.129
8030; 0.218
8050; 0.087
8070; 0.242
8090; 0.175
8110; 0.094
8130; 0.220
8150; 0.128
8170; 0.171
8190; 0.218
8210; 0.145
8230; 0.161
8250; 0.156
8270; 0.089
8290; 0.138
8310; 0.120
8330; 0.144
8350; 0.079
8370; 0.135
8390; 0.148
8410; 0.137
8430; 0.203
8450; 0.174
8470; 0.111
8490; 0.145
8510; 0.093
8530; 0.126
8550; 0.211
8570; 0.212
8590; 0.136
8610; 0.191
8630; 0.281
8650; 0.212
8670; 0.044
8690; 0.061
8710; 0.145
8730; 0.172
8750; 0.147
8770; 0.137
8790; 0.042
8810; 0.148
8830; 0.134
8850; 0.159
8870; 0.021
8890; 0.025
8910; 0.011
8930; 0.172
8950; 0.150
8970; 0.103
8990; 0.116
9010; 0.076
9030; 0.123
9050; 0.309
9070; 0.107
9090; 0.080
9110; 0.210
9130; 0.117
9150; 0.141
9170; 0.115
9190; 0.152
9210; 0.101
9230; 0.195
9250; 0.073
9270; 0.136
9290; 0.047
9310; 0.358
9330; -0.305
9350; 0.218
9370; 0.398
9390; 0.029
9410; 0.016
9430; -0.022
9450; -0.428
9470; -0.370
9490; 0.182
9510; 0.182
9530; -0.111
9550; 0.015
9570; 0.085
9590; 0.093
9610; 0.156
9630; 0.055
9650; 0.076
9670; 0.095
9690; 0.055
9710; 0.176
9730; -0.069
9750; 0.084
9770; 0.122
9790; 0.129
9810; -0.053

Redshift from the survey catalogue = 0.86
